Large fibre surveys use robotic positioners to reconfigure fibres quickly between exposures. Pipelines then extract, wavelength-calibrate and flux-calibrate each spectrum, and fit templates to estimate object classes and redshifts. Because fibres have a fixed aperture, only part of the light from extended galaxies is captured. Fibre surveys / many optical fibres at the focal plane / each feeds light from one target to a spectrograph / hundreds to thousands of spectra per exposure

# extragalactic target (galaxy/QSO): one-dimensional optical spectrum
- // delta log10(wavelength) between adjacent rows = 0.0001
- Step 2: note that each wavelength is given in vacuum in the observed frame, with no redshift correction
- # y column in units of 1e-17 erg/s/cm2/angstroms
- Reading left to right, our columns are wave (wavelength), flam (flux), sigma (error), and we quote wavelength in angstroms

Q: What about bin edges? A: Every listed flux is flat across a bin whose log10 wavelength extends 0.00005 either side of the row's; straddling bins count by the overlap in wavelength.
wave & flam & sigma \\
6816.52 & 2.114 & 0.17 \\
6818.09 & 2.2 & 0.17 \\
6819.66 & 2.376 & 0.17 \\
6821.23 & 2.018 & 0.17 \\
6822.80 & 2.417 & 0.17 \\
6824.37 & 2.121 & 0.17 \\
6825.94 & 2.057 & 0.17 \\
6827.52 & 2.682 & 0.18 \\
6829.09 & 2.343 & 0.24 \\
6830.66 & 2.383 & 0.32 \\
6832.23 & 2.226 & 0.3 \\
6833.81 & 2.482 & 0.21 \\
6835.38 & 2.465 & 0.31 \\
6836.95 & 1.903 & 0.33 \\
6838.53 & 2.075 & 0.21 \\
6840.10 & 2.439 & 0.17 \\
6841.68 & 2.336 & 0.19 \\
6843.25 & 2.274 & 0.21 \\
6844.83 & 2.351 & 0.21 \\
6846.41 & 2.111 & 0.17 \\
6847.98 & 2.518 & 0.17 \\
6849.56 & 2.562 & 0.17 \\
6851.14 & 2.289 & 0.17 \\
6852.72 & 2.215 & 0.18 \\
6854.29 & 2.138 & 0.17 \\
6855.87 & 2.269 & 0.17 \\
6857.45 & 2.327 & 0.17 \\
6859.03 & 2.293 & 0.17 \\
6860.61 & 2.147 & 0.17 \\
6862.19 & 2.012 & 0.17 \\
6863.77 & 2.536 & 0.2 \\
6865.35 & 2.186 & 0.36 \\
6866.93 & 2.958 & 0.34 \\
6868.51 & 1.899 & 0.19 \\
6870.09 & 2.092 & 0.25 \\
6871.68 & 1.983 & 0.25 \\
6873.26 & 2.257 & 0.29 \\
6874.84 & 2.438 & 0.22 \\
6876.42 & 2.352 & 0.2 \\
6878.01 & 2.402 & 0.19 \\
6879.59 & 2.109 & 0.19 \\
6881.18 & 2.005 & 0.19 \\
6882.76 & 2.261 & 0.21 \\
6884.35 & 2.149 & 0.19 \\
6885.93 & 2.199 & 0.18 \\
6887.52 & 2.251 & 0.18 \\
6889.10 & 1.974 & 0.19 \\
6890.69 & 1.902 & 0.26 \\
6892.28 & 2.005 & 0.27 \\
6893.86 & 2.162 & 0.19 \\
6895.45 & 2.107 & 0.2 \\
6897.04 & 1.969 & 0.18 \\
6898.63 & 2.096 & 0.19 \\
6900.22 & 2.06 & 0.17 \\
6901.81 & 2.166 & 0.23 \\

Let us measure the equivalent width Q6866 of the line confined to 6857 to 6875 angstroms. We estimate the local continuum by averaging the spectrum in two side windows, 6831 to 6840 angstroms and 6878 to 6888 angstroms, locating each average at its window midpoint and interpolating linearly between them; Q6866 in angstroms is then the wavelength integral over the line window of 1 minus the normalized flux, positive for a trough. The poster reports -0.4 angstroms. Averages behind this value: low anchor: 2.25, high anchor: 2.18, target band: 2.25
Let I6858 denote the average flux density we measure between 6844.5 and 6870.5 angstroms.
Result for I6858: 2.29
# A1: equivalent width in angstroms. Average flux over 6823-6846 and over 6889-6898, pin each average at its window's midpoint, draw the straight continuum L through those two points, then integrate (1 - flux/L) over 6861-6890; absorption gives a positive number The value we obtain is -1.61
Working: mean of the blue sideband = 2.3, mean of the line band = 2.22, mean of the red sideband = 2.02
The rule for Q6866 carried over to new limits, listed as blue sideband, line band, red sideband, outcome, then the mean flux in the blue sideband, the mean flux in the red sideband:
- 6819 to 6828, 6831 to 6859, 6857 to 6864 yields -0.6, 2.26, 2.24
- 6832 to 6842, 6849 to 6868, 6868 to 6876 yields -1.0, 2.27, 2.15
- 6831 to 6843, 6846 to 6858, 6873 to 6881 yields -0.1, 2.28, 2.29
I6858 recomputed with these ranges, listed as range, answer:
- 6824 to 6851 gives 2.32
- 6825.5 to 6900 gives 2.24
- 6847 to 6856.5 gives 2.33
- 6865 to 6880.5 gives 2.27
